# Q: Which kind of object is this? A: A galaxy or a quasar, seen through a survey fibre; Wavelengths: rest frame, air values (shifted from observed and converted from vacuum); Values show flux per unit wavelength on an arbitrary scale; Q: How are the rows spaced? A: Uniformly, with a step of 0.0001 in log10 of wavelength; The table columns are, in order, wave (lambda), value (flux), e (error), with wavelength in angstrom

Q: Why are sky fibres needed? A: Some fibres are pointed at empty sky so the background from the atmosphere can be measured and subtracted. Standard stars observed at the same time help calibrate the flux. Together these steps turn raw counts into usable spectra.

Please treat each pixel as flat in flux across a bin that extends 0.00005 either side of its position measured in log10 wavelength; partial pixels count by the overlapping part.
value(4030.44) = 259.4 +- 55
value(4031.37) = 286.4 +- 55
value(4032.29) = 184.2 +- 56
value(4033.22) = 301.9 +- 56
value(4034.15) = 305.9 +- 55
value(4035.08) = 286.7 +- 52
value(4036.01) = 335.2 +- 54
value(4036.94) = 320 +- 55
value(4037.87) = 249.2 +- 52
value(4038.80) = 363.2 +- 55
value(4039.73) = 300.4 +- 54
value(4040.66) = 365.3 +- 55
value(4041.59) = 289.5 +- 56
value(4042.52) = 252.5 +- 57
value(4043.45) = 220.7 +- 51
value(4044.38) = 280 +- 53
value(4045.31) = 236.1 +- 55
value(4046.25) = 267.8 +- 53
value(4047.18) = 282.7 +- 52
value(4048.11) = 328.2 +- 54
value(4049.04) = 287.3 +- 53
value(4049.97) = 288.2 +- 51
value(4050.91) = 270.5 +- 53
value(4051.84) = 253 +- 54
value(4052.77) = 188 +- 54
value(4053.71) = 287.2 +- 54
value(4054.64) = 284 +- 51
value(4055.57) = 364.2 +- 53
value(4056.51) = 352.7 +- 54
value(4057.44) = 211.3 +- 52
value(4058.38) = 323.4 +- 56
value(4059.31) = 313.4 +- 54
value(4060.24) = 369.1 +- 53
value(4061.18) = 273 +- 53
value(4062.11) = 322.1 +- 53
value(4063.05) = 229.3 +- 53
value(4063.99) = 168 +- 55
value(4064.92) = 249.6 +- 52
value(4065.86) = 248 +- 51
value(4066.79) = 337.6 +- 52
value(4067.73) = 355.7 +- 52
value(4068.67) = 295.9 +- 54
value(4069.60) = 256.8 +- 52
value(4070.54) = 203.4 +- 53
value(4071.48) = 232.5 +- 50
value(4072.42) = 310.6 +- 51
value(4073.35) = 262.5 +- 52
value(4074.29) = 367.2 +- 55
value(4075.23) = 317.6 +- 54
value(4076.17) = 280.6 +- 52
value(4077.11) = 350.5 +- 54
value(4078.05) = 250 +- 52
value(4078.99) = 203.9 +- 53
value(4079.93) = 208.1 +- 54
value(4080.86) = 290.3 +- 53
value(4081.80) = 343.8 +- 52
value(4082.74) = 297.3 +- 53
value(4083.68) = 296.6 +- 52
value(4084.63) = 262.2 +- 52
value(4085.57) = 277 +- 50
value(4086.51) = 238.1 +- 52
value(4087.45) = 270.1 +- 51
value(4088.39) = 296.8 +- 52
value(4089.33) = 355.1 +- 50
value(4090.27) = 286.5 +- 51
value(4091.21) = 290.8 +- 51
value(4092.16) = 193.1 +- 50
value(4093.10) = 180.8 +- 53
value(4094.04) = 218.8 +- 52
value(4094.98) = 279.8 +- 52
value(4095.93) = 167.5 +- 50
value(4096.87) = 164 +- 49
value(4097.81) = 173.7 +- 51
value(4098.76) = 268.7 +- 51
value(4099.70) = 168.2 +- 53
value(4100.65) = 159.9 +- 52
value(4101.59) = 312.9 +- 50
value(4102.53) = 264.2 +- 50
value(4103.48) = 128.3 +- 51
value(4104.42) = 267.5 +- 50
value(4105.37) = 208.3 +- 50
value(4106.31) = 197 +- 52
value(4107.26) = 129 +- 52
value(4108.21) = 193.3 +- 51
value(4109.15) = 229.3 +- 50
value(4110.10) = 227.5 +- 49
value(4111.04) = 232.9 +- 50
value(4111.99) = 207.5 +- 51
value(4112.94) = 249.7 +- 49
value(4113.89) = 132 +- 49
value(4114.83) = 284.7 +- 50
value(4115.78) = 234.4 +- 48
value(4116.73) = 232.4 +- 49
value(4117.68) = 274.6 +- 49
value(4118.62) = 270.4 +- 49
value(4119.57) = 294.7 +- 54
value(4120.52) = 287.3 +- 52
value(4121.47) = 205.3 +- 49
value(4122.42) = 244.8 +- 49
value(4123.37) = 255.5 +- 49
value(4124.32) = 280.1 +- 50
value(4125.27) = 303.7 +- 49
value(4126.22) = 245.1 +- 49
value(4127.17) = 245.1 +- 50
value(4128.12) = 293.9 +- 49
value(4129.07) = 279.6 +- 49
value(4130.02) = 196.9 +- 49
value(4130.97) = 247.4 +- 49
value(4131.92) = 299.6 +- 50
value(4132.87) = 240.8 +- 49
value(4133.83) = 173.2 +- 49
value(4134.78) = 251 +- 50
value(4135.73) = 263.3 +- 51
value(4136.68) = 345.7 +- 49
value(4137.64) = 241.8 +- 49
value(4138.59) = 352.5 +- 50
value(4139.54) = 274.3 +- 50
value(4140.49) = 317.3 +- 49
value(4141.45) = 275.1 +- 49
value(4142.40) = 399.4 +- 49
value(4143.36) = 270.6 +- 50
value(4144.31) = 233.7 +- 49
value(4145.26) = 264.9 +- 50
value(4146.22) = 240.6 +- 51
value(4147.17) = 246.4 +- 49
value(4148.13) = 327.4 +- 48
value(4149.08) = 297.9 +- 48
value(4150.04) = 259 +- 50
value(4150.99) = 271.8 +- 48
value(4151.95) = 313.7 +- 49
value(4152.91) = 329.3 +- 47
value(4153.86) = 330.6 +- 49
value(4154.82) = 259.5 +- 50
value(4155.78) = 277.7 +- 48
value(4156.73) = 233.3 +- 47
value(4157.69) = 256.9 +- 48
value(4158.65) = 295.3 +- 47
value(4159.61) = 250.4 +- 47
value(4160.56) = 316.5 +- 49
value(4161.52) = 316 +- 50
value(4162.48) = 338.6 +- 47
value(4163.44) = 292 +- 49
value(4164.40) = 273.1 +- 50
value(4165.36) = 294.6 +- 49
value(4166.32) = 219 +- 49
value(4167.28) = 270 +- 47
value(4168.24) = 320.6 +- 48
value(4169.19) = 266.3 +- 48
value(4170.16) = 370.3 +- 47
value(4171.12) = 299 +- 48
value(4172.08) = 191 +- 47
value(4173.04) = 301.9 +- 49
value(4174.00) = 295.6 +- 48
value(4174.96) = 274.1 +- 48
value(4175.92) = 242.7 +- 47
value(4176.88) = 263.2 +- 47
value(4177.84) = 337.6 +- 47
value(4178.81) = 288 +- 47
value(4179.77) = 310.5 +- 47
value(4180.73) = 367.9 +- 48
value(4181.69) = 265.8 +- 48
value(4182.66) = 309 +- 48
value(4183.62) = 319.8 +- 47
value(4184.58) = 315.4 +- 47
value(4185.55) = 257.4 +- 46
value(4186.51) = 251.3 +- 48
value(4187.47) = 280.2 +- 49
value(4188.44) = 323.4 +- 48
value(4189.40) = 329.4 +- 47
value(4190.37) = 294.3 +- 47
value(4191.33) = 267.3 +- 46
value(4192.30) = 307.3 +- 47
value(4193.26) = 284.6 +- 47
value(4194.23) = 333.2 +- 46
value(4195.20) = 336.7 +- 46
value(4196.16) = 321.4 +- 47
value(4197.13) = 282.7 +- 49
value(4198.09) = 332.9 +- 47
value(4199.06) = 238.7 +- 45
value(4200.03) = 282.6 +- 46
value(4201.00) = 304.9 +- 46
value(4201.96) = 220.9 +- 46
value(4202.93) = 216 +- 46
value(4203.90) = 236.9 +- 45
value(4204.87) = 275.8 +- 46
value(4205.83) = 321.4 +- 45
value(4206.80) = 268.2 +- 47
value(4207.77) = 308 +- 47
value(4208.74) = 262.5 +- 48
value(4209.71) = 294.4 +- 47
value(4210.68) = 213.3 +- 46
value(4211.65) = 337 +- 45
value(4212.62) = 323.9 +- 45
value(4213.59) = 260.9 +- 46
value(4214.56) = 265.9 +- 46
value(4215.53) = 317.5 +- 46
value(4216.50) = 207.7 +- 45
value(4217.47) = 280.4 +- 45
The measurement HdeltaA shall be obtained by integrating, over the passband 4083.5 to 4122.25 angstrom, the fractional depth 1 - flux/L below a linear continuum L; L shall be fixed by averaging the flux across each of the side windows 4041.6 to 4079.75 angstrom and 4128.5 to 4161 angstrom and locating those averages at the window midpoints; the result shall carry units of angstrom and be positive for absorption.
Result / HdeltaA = 6.2 angstrom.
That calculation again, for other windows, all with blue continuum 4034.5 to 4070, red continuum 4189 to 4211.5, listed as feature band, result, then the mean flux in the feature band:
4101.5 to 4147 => 5.5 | 252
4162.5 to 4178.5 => 0.1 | 284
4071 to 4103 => 3.0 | 260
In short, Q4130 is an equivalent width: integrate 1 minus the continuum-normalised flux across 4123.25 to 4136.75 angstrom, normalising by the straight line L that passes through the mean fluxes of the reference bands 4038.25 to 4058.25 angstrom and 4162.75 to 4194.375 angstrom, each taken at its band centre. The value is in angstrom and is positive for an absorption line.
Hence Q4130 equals 1.40 angstrom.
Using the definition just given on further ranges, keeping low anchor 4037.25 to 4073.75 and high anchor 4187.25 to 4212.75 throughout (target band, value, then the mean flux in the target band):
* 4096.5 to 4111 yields 3.9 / 207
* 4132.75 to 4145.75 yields 0.3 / 280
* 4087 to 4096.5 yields 1.0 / 253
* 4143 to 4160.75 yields 0.6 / 277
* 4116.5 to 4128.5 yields 0.9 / 264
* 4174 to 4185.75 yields -0.4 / 297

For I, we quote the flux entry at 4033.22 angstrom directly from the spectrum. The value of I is 301.9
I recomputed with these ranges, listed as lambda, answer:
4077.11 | 350.5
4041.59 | 289.5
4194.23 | 333.2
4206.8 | 268.2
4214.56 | 265.9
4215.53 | 317.5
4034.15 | 305.9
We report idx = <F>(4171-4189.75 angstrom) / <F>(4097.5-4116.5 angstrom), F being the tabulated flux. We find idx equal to 1.4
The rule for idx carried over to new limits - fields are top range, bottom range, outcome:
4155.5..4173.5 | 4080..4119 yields 1.19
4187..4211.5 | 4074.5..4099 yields 1.10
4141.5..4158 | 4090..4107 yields 1.31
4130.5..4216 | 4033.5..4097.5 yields 1.03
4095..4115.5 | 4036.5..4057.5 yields 0.73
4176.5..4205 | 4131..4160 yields 1.05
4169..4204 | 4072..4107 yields 1.15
